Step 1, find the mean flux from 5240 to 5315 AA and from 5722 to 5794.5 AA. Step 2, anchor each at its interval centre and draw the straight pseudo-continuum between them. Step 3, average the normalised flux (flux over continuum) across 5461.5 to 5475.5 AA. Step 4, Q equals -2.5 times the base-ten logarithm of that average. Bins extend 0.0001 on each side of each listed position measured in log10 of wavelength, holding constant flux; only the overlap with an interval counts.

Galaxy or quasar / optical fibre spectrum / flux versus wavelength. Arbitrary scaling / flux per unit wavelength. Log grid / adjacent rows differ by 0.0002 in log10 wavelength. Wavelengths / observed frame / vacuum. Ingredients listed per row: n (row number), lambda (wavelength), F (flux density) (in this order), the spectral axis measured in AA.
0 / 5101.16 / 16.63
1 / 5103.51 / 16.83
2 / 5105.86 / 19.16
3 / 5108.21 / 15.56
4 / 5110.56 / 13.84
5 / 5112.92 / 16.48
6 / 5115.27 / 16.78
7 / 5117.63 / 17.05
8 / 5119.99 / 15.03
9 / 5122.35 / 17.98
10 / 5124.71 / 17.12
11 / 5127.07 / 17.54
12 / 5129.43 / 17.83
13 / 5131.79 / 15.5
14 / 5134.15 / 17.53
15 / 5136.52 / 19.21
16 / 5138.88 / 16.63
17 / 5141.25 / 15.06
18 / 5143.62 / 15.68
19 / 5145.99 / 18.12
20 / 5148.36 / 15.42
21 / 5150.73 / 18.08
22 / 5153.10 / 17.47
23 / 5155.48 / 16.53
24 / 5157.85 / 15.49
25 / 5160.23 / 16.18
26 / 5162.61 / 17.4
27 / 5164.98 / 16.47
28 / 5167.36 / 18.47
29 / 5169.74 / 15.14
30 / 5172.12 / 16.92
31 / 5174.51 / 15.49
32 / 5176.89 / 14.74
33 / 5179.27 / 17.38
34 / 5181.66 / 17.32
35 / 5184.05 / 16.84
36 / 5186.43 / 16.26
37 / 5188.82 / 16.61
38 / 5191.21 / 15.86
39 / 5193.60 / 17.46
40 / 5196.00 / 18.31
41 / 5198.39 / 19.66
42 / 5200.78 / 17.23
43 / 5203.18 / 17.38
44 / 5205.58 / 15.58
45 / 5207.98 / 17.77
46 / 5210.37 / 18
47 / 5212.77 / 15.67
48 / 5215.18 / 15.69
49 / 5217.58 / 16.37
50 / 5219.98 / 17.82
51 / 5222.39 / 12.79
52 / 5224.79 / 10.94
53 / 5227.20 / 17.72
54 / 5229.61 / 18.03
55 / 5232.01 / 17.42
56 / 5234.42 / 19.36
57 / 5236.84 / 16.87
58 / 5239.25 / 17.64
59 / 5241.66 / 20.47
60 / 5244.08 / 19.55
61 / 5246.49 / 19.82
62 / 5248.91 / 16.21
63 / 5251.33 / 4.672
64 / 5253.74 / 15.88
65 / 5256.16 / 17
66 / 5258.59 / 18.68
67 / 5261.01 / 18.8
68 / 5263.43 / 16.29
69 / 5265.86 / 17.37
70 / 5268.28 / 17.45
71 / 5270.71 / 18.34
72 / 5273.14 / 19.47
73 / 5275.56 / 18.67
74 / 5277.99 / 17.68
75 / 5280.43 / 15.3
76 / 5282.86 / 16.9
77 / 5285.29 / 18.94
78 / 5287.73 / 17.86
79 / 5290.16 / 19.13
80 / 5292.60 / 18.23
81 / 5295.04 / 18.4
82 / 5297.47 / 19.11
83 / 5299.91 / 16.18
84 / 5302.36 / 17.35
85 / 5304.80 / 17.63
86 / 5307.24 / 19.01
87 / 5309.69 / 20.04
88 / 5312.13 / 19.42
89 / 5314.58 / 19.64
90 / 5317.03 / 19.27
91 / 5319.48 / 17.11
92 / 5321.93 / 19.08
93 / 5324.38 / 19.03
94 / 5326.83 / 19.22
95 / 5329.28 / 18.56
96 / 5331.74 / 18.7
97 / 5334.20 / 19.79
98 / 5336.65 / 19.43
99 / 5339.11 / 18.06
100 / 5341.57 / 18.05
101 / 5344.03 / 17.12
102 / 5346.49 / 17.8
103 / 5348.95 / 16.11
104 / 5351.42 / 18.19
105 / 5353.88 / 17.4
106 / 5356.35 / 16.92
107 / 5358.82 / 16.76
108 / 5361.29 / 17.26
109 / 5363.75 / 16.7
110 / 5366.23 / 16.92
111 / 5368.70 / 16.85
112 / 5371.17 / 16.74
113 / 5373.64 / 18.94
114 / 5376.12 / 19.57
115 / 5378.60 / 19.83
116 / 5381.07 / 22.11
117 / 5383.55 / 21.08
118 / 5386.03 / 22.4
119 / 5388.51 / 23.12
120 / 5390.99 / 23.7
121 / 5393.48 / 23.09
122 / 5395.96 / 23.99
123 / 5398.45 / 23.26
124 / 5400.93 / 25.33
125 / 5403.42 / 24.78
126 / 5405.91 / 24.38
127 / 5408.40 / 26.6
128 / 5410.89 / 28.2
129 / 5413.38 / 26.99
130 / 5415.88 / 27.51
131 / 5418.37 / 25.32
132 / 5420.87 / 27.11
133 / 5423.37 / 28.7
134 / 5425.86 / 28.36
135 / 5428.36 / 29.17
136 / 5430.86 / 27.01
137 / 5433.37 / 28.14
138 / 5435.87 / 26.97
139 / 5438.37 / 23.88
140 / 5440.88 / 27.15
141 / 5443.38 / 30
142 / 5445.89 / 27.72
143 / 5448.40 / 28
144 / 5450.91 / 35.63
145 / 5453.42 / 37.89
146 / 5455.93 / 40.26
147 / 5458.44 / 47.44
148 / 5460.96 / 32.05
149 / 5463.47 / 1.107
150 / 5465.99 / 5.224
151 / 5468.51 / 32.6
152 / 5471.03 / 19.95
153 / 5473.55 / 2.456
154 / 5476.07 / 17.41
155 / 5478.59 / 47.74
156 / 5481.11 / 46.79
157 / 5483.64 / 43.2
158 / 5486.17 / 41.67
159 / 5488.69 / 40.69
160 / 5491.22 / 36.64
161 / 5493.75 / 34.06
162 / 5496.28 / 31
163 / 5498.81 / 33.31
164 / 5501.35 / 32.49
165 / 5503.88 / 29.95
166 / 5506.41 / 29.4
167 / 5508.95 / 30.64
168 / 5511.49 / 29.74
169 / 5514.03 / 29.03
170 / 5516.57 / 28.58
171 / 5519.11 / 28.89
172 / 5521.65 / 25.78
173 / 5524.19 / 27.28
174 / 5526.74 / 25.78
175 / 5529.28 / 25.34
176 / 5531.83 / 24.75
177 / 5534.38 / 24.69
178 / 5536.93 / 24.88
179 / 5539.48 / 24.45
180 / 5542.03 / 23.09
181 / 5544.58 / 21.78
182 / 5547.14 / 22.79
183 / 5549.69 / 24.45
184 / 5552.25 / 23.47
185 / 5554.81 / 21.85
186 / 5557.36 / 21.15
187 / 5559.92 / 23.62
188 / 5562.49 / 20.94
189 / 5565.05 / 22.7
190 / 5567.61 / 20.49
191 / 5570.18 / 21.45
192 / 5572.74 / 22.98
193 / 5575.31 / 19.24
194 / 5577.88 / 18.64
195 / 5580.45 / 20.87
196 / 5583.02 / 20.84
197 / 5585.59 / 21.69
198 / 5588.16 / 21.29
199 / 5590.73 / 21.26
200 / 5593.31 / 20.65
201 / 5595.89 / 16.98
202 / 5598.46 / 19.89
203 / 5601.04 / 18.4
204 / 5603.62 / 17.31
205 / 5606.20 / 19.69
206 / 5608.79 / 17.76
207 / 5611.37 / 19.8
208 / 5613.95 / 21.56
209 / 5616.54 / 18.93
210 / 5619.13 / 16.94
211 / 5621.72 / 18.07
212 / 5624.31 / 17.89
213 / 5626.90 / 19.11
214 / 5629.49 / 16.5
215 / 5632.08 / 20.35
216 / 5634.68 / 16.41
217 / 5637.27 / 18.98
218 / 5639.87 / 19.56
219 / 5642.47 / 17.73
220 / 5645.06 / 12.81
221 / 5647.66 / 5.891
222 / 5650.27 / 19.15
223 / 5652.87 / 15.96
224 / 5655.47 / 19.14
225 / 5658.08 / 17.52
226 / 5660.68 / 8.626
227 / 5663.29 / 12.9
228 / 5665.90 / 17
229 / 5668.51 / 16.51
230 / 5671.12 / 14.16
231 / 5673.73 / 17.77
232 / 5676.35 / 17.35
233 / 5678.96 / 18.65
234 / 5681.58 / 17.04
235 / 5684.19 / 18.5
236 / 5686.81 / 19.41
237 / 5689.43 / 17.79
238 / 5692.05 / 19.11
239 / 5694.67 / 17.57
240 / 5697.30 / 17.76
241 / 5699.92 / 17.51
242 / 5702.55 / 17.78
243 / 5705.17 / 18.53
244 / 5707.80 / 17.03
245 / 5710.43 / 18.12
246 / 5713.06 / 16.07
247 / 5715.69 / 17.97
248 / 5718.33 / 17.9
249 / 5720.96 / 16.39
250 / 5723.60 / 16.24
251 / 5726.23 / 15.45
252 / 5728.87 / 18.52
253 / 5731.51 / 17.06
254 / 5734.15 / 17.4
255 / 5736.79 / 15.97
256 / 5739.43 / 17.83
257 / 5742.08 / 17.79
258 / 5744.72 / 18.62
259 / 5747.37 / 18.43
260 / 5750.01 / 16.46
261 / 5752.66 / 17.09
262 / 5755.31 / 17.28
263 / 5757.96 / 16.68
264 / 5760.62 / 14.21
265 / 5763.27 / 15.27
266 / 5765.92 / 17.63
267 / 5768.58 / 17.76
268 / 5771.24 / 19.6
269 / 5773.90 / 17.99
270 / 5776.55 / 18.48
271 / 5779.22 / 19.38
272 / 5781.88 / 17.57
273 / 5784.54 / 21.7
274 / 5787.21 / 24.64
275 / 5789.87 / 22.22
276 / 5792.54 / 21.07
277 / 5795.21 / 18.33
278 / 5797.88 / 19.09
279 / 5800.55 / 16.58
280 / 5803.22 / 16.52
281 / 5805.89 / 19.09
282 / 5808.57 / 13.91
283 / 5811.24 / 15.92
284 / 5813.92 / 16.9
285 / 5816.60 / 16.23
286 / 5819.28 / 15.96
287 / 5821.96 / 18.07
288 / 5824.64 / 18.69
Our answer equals 0.30 mag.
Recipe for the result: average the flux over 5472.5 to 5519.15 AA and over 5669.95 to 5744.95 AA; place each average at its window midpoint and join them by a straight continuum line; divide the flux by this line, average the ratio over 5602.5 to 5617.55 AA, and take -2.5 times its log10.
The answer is 0.26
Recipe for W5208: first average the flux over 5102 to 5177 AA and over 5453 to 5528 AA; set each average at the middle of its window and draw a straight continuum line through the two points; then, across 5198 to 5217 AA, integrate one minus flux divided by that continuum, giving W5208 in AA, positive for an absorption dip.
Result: 2.3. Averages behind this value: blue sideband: 16.7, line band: 17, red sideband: 30.2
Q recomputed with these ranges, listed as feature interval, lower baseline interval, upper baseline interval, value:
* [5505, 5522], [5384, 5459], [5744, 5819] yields -0.15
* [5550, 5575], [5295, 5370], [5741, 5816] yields -0.22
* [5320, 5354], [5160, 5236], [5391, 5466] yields 0.25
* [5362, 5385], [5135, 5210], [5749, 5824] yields -0.09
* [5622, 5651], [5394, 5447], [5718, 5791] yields 0.25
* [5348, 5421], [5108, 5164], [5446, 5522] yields 0.24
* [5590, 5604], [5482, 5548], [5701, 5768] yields 0.29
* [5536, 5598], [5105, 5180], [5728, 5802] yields -0.22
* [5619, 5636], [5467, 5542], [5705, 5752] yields 0.26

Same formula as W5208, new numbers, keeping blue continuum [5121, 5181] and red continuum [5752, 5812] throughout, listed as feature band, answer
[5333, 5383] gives -2.4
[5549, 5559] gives -2.8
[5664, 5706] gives 1.0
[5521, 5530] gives -4.3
